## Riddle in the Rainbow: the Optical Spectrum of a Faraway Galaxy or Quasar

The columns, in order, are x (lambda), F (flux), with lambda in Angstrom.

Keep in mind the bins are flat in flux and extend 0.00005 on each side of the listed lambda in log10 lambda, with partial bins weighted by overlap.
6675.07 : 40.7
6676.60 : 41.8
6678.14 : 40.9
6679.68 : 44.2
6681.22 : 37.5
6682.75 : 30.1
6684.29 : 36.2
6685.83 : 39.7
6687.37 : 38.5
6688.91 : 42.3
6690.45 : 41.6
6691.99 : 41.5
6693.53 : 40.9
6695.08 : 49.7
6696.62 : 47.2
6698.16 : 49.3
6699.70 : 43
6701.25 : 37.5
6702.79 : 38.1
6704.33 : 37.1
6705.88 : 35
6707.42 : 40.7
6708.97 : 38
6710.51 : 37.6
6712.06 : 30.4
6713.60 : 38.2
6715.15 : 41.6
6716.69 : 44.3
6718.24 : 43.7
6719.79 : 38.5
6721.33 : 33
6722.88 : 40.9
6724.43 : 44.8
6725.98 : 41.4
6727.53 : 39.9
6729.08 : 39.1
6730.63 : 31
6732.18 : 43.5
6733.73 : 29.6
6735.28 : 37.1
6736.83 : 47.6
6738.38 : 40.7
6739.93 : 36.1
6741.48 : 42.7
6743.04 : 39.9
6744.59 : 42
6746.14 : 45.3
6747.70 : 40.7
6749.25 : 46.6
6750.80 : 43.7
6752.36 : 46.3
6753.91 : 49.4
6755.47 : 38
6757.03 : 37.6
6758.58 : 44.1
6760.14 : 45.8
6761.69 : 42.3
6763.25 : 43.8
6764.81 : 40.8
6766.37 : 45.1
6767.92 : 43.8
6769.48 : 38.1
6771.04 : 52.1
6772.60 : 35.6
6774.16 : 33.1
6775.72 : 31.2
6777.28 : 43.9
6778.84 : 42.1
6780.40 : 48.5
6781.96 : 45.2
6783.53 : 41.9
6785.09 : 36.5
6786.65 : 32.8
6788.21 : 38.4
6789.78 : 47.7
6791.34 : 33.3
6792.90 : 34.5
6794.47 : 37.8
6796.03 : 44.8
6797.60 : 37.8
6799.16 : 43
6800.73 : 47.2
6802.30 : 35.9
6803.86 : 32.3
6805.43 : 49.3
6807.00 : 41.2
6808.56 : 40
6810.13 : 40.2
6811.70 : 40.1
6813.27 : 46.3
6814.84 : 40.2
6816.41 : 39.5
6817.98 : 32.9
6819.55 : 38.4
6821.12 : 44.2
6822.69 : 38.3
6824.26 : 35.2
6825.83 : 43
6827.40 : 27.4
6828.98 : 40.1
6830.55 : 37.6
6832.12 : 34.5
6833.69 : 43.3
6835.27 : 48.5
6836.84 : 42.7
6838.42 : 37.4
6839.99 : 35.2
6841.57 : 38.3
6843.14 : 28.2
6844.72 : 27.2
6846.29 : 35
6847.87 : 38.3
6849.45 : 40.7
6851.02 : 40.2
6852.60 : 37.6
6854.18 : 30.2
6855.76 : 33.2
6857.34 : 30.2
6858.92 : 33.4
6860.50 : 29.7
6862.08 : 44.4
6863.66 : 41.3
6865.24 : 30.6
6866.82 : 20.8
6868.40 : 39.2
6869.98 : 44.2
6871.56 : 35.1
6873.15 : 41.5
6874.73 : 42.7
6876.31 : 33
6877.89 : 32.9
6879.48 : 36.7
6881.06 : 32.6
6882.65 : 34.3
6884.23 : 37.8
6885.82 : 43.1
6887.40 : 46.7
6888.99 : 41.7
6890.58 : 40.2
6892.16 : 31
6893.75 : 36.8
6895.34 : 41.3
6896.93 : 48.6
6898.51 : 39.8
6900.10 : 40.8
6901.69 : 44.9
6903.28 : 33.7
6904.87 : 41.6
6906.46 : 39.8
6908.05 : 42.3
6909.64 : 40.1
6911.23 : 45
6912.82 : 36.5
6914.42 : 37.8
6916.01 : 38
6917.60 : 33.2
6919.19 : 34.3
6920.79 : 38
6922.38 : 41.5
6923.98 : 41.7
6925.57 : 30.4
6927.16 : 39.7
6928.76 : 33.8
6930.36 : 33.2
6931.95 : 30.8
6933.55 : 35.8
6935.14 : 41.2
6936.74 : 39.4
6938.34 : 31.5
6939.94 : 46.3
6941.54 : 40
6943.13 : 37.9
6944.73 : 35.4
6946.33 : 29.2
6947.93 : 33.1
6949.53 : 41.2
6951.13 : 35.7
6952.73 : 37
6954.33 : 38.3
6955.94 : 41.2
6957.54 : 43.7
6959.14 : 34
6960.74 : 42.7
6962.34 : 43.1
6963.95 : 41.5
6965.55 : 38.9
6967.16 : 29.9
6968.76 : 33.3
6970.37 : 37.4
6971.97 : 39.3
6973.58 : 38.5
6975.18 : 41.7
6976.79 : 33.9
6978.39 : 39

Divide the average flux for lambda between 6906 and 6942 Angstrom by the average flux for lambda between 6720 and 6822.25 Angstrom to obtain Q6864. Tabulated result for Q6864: 0.93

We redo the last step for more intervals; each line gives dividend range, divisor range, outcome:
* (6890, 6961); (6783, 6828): 0.97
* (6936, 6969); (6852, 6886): 1.07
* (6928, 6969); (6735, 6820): 0.91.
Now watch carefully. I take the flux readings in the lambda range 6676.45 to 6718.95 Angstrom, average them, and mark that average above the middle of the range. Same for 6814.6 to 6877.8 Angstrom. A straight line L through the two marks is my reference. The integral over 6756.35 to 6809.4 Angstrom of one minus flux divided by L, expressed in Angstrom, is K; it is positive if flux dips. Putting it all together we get -3.6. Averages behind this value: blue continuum 40.2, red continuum 36.8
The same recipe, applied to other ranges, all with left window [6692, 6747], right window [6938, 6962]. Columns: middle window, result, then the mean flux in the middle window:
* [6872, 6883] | 0.7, 36.3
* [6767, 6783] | -0.7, 41.4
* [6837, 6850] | 1.2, 35.3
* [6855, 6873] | 1.8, 35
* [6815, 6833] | 0.8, 37.5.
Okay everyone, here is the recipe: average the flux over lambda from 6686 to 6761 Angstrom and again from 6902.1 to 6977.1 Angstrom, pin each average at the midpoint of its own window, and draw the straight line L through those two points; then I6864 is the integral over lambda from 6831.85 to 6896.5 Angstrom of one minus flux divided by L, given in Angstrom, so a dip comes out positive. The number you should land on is 3.1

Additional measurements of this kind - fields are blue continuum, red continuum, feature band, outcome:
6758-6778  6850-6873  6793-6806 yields -0.38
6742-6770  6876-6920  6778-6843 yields 2.61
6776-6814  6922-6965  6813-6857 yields 2.73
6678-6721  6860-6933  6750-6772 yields -2.35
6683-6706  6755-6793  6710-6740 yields 1.42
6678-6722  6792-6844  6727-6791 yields -2.62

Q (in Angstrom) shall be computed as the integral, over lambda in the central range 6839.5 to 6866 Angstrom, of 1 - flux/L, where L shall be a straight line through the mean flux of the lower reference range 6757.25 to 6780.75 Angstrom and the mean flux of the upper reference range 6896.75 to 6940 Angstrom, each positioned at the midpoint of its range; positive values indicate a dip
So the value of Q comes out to 3.26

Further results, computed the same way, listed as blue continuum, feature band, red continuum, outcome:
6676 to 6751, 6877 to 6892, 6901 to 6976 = 0.1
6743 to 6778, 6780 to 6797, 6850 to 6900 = 0.4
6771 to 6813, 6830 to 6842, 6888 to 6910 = 0.1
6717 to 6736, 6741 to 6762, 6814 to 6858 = -2.7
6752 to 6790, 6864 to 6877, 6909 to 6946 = 0.9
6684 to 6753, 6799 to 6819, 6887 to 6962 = -0.5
